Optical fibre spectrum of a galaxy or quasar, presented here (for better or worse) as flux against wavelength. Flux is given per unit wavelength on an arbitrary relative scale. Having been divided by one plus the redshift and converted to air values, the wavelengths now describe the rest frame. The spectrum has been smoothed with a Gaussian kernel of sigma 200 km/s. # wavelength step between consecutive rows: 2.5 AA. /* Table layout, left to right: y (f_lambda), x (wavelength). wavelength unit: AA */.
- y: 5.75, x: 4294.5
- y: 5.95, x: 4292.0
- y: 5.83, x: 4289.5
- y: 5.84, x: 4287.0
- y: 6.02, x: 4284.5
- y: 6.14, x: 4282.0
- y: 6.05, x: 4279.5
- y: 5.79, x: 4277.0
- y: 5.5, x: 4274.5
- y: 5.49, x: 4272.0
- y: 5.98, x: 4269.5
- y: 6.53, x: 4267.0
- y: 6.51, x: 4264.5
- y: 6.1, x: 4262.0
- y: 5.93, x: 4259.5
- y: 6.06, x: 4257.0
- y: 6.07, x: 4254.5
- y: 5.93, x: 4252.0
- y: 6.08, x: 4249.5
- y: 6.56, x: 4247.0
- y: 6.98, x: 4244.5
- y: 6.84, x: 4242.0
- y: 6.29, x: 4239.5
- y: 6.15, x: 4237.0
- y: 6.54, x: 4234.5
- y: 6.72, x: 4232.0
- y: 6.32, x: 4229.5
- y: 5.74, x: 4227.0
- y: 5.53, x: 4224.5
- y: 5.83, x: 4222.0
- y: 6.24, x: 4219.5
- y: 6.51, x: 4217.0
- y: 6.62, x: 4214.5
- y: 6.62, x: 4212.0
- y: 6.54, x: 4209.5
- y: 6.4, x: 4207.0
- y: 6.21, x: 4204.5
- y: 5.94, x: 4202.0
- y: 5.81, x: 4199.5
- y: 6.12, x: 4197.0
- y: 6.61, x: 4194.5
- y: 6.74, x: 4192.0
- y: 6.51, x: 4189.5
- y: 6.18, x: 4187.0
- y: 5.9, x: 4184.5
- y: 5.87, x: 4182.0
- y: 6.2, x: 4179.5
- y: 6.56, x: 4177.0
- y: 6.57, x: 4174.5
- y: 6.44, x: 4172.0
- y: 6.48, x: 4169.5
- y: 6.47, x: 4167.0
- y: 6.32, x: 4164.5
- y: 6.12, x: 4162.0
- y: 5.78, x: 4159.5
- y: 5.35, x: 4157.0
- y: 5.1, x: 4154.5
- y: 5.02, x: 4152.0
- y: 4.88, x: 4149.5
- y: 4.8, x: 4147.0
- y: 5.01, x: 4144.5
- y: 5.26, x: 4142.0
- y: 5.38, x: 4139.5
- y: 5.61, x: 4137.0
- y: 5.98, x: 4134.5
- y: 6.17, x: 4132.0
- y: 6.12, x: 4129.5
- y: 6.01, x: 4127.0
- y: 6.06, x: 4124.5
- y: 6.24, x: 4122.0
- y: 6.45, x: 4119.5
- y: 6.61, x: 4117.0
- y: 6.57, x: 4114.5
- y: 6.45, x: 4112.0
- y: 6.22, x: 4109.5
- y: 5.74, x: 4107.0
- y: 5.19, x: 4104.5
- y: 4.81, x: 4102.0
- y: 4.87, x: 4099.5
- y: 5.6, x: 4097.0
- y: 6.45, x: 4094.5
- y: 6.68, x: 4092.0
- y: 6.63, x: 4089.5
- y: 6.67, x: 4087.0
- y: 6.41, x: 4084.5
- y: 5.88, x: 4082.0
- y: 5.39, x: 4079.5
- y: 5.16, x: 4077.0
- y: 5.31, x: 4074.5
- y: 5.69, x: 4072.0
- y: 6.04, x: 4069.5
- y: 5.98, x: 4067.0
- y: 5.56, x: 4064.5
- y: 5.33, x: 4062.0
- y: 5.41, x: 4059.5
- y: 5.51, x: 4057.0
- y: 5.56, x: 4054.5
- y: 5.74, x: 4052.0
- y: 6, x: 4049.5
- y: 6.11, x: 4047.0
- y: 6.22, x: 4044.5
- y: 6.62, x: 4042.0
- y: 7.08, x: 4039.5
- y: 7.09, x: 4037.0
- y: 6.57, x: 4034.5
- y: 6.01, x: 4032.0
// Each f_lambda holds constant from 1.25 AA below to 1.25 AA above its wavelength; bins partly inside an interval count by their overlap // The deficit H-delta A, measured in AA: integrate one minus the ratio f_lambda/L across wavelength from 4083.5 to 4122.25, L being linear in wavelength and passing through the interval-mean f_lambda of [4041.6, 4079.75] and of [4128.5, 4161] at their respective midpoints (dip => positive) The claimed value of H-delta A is -3.7 AA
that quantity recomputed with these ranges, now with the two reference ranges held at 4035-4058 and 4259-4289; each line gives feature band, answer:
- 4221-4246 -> -1.1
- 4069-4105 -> 2.3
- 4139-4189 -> 2.5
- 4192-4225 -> -1.1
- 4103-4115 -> 0.4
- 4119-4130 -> 0.0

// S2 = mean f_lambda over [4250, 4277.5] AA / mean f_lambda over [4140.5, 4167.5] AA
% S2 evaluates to 1.10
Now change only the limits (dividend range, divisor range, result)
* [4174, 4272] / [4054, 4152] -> 1.08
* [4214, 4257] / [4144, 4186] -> 1.08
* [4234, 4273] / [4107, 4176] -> 1.06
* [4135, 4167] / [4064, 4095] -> 0.91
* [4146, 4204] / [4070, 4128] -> 1.01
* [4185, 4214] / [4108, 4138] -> 1.02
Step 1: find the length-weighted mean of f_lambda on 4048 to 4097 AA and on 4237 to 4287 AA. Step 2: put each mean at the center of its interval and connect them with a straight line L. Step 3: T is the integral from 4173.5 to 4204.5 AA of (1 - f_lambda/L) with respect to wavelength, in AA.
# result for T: -1.1 AA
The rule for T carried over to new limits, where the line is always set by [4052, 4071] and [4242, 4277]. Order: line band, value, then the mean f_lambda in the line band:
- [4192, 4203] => -0.4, 6.19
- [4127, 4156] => 2.1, 5.42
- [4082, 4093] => -1.6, 6.51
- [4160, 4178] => -1.5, 6.39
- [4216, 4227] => 0.1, 5.98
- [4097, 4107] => 1.1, 5.13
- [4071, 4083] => 0.4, 5.47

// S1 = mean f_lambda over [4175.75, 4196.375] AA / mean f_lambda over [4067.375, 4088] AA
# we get 1.09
